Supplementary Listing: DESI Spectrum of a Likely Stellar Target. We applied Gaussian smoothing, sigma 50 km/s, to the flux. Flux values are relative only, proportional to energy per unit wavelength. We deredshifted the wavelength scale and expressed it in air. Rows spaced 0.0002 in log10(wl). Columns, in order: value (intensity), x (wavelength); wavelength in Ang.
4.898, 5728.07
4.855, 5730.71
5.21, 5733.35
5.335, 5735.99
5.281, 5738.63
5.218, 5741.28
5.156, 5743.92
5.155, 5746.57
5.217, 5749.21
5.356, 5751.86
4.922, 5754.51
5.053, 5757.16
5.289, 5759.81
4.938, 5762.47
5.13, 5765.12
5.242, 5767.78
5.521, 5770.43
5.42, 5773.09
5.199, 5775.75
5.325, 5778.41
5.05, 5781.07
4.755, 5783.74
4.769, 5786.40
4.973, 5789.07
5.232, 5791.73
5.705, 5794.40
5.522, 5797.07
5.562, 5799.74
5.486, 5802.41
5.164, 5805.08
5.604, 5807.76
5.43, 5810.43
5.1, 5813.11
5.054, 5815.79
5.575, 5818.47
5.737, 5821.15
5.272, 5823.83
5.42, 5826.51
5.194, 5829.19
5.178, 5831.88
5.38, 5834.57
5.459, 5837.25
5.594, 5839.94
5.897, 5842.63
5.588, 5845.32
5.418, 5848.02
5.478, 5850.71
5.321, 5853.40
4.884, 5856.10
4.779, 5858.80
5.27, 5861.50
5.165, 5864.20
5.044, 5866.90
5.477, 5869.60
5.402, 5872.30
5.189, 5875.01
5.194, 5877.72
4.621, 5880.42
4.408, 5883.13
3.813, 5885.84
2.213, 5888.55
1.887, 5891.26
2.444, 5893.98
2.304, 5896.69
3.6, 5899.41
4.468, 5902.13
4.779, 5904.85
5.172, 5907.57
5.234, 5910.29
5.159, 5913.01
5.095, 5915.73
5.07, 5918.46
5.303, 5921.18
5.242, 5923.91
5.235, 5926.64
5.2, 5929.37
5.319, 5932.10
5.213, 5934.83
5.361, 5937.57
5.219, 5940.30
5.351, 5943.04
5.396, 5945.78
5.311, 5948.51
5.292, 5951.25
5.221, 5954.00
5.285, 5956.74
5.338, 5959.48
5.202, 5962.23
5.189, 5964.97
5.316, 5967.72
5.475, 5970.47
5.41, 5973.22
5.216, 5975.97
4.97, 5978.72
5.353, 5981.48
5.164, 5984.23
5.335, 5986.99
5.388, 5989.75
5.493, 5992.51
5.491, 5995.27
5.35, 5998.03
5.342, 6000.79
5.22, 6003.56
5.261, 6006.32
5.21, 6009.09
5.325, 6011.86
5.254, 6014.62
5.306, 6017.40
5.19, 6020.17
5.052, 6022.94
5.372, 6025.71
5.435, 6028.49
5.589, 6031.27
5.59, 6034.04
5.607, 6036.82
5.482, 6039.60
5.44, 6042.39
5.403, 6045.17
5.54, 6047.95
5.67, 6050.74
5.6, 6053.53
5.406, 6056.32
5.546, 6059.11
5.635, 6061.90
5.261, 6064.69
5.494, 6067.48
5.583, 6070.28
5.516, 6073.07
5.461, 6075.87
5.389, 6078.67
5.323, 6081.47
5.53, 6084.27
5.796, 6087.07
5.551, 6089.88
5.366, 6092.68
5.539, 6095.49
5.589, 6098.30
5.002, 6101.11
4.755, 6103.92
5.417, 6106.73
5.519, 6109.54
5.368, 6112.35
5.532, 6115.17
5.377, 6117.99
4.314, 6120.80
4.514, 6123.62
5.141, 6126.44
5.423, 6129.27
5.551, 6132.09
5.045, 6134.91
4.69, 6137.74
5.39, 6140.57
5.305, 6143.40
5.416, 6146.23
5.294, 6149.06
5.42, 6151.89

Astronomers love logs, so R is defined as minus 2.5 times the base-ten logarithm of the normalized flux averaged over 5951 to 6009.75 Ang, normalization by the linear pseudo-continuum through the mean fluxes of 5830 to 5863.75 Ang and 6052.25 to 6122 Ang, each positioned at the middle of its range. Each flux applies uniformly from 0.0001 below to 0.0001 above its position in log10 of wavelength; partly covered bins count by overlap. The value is 0.02 mag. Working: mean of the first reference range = 5.34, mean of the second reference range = 5.4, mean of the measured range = 5.3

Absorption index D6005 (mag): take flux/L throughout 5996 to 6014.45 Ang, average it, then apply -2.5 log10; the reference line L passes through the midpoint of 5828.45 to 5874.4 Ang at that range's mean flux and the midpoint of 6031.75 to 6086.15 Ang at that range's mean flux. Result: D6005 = 0.03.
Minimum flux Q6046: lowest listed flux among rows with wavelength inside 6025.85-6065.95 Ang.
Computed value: 5.261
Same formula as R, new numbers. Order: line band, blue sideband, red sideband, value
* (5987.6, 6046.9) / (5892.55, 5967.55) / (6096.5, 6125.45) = -0.071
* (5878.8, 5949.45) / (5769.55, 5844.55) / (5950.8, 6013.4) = 0.167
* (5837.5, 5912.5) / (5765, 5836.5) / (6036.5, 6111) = 0.155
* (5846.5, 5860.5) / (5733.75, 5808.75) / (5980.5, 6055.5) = 0.022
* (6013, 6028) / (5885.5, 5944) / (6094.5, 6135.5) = -0.082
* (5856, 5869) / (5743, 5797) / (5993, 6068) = 0.041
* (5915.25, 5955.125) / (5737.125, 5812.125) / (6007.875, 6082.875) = 0.020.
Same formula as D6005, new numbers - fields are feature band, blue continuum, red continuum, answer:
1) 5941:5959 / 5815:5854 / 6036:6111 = 0.03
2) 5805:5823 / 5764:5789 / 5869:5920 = -0.11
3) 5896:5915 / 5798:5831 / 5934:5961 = 0.19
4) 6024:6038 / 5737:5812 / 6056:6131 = -0.04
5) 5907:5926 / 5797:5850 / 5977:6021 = 0.04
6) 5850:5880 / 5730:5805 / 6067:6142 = 0.01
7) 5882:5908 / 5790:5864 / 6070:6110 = 0.49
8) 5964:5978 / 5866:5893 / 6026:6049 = -0.07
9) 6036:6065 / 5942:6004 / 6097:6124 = -0.06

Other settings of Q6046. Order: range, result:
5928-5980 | 4.97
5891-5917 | 1.887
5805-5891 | 2.213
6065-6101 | 5.323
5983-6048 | 5.052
